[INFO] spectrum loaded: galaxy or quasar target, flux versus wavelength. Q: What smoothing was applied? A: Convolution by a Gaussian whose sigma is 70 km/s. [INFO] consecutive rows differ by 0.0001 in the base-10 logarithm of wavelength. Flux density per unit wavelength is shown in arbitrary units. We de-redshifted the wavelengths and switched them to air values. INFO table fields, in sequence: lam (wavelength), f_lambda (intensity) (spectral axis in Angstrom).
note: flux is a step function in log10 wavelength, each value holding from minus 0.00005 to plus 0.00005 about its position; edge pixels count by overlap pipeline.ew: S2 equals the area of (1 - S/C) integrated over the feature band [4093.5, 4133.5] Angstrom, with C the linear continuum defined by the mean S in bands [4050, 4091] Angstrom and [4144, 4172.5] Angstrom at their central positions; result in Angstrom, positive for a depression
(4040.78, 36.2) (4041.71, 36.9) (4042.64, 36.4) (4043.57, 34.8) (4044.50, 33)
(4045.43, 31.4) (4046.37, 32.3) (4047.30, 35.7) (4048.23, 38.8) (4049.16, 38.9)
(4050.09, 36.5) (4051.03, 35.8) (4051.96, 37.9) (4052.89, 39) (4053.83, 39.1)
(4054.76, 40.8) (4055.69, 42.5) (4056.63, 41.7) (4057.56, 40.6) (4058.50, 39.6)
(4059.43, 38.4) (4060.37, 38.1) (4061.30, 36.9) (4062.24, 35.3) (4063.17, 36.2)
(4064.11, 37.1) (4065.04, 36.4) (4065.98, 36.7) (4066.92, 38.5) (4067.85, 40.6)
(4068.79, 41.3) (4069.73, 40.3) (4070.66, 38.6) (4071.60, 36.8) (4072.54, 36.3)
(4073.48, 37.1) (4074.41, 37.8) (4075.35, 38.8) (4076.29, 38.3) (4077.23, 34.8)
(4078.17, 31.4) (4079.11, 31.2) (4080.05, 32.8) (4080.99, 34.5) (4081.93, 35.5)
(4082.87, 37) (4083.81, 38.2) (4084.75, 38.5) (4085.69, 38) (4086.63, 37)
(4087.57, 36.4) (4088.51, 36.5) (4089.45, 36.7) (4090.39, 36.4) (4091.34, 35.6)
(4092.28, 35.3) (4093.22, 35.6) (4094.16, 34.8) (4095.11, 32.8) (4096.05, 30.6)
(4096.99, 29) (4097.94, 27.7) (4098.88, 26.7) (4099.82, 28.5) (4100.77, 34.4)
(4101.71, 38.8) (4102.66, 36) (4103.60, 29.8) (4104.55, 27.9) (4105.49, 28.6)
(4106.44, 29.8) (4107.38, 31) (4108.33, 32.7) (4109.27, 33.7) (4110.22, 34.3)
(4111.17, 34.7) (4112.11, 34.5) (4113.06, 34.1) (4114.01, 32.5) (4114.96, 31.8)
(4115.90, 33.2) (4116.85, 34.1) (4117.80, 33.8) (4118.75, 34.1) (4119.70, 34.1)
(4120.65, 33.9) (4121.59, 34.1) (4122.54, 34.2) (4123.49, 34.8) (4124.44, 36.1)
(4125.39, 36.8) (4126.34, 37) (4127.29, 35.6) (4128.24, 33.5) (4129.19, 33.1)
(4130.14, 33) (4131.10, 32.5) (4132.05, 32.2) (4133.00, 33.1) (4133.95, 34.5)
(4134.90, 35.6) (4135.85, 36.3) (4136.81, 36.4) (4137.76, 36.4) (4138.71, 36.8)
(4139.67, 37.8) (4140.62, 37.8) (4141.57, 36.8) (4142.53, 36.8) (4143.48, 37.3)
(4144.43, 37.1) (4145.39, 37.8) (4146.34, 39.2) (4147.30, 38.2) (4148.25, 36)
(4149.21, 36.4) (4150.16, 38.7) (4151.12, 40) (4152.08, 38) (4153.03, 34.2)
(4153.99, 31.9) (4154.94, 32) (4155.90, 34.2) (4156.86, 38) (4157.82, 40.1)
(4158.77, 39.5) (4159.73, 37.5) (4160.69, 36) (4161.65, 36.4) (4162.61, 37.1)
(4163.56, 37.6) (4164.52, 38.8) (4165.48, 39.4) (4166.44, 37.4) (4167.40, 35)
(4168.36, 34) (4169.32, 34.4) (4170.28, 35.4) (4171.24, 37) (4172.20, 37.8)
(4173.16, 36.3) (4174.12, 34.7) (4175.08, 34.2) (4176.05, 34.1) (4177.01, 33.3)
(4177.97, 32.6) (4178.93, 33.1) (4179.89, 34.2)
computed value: 4.5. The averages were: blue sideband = 37.4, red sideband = 36.8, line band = 33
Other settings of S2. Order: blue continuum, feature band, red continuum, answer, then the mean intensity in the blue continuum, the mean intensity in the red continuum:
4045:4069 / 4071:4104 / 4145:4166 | 2.5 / 37.9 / 37.1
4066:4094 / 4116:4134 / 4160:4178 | 1.1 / 36.7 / 36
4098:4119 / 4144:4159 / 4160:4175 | -0.7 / 32.4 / 36.4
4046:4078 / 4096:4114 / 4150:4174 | 2.7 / 38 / 36.6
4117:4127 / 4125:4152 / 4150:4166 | -0.3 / 34.9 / 37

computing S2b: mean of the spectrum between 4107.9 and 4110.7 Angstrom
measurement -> 33.6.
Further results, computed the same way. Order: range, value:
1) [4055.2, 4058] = 41.6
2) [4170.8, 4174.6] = 36.5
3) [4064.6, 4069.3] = 38.7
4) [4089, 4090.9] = 36.4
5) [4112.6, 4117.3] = 33.1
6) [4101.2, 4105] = 33.2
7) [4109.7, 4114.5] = 33.9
